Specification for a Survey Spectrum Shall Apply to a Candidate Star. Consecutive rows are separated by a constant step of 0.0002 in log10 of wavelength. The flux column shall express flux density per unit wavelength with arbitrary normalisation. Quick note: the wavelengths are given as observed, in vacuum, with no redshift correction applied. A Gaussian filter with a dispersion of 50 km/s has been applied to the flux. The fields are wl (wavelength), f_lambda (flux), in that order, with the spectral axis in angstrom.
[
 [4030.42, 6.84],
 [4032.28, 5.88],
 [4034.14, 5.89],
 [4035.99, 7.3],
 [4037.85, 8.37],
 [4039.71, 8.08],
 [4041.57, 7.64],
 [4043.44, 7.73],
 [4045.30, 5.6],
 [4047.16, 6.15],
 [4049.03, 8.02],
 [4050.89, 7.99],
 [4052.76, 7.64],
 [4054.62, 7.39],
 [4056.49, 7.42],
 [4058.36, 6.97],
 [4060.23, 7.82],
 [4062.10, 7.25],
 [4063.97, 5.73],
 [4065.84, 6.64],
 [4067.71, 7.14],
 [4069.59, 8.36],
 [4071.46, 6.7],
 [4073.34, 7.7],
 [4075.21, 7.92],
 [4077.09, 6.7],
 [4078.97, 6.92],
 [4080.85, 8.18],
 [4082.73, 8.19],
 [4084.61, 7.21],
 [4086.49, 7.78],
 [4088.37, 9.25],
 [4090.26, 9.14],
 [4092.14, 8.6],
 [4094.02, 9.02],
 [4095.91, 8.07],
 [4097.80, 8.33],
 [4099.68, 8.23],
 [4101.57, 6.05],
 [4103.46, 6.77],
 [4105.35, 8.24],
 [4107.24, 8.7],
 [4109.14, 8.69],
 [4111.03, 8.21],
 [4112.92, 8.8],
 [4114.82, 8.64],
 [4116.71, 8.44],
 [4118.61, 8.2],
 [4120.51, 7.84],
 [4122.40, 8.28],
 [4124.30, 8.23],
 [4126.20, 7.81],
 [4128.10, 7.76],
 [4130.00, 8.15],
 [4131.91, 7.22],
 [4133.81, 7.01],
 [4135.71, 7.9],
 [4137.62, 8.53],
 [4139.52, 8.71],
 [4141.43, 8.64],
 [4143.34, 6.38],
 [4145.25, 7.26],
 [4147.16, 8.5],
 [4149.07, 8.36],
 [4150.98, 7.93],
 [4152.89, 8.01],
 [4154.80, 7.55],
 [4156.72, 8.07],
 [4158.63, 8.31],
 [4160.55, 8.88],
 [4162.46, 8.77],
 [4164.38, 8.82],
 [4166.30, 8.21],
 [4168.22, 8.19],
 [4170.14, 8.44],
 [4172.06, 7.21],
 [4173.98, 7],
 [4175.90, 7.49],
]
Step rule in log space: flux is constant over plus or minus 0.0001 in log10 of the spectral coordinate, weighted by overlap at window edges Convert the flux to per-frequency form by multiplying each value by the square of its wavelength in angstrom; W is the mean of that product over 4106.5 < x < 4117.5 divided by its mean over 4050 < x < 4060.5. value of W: 1.17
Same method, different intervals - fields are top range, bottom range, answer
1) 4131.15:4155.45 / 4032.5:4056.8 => 1.13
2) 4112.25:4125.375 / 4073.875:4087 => 1.12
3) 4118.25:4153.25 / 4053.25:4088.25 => 1.11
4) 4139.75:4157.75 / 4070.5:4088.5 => 1.08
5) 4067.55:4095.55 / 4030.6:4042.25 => 1.13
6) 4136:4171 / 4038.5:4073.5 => 1.18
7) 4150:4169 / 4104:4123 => 1.01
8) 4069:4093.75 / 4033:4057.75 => 1.10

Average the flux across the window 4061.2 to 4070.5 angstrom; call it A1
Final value 7.02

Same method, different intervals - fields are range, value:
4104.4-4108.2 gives 8.45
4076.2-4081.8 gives 7.27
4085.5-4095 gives 8.75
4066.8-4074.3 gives 7.48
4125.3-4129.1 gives 7.79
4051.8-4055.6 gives 7.52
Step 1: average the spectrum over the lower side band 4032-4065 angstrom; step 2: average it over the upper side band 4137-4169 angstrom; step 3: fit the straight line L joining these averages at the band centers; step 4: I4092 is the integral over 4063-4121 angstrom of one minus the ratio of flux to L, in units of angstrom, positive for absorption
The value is -2.1 angstrom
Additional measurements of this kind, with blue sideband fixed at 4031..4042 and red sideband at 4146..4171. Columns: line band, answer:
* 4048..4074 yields 0.2 angstrom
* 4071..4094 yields -1.0 angstrom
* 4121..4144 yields 0.4 angstrom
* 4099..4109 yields 0.2 angstrom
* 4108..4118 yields -0.8 angstrom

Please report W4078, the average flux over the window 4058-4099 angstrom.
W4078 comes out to 7.73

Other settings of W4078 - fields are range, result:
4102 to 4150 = 8.03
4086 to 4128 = 8.24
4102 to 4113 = 8.09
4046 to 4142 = 7.82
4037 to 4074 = 7.31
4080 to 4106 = 8.07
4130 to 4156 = 7.86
